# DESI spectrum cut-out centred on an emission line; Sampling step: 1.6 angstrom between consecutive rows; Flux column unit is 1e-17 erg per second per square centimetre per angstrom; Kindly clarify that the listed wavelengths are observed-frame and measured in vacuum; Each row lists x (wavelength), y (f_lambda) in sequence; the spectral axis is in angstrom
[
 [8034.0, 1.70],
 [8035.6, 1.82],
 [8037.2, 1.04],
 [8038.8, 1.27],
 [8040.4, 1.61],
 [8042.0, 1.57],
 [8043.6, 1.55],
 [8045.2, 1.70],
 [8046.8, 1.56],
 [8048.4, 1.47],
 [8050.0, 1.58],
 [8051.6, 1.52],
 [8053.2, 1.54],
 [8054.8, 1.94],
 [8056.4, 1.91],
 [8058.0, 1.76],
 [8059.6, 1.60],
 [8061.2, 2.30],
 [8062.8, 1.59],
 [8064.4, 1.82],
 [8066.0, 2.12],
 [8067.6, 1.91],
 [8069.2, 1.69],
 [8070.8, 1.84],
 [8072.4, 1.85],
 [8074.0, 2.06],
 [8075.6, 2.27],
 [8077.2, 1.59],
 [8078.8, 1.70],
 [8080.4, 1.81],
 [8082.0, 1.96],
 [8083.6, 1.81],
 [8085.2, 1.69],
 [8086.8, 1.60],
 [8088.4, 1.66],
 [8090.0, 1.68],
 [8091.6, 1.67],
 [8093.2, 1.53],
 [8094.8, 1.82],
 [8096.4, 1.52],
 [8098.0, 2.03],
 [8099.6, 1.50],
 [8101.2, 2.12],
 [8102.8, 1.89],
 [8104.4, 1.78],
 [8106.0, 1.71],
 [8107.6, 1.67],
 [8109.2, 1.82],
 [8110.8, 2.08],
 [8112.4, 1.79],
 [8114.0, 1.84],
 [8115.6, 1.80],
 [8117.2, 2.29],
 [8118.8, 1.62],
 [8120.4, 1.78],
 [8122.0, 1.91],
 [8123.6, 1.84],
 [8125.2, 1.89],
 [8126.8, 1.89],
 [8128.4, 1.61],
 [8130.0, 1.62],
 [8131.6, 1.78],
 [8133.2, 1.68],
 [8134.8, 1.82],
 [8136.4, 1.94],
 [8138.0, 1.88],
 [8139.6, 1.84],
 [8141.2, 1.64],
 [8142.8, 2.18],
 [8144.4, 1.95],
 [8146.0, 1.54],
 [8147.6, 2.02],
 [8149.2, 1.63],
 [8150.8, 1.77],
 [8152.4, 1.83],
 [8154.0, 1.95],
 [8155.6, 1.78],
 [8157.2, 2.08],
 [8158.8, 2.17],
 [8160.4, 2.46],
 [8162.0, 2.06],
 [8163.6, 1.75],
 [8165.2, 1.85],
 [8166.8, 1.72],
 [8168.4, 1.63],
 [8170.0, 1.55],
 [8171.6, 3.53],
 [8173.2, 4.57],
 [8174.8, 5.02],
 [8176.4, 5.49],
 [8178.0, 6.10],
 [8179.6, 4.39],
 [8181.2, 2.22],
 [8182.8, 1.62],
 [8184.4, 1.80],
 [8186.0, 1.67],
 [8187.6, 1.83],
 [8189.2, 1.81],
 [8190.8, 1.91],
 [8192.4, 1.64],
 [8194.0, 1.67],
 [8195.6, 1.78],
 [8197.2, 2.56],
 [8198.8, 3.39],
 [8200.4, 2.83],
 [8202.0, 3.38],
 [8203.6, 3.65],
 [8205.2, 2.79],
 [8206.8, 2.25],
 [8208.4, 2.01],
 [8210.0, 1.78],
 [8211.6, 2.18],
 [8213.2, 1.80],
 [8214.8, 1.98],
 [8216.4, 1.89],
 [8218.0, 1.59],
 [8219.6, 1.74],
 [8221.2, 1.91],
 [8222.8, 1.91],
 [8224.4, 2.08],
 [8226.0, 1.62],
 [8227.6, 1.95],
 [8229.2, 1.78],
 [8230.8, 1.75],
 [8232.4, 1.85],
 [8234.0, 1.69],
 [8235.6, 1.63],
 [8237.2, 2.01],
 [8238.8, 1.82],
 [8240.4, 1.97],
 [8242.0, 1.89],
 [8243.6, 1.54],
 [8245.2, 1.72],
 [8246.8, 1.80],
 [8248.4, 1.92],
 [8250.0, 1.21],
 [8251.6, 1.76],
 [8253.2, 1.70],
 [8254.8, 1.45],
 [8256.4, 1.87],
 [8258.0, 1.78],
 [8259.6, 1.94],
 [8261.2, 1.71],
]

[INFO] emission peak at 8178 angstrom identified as H-alpha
